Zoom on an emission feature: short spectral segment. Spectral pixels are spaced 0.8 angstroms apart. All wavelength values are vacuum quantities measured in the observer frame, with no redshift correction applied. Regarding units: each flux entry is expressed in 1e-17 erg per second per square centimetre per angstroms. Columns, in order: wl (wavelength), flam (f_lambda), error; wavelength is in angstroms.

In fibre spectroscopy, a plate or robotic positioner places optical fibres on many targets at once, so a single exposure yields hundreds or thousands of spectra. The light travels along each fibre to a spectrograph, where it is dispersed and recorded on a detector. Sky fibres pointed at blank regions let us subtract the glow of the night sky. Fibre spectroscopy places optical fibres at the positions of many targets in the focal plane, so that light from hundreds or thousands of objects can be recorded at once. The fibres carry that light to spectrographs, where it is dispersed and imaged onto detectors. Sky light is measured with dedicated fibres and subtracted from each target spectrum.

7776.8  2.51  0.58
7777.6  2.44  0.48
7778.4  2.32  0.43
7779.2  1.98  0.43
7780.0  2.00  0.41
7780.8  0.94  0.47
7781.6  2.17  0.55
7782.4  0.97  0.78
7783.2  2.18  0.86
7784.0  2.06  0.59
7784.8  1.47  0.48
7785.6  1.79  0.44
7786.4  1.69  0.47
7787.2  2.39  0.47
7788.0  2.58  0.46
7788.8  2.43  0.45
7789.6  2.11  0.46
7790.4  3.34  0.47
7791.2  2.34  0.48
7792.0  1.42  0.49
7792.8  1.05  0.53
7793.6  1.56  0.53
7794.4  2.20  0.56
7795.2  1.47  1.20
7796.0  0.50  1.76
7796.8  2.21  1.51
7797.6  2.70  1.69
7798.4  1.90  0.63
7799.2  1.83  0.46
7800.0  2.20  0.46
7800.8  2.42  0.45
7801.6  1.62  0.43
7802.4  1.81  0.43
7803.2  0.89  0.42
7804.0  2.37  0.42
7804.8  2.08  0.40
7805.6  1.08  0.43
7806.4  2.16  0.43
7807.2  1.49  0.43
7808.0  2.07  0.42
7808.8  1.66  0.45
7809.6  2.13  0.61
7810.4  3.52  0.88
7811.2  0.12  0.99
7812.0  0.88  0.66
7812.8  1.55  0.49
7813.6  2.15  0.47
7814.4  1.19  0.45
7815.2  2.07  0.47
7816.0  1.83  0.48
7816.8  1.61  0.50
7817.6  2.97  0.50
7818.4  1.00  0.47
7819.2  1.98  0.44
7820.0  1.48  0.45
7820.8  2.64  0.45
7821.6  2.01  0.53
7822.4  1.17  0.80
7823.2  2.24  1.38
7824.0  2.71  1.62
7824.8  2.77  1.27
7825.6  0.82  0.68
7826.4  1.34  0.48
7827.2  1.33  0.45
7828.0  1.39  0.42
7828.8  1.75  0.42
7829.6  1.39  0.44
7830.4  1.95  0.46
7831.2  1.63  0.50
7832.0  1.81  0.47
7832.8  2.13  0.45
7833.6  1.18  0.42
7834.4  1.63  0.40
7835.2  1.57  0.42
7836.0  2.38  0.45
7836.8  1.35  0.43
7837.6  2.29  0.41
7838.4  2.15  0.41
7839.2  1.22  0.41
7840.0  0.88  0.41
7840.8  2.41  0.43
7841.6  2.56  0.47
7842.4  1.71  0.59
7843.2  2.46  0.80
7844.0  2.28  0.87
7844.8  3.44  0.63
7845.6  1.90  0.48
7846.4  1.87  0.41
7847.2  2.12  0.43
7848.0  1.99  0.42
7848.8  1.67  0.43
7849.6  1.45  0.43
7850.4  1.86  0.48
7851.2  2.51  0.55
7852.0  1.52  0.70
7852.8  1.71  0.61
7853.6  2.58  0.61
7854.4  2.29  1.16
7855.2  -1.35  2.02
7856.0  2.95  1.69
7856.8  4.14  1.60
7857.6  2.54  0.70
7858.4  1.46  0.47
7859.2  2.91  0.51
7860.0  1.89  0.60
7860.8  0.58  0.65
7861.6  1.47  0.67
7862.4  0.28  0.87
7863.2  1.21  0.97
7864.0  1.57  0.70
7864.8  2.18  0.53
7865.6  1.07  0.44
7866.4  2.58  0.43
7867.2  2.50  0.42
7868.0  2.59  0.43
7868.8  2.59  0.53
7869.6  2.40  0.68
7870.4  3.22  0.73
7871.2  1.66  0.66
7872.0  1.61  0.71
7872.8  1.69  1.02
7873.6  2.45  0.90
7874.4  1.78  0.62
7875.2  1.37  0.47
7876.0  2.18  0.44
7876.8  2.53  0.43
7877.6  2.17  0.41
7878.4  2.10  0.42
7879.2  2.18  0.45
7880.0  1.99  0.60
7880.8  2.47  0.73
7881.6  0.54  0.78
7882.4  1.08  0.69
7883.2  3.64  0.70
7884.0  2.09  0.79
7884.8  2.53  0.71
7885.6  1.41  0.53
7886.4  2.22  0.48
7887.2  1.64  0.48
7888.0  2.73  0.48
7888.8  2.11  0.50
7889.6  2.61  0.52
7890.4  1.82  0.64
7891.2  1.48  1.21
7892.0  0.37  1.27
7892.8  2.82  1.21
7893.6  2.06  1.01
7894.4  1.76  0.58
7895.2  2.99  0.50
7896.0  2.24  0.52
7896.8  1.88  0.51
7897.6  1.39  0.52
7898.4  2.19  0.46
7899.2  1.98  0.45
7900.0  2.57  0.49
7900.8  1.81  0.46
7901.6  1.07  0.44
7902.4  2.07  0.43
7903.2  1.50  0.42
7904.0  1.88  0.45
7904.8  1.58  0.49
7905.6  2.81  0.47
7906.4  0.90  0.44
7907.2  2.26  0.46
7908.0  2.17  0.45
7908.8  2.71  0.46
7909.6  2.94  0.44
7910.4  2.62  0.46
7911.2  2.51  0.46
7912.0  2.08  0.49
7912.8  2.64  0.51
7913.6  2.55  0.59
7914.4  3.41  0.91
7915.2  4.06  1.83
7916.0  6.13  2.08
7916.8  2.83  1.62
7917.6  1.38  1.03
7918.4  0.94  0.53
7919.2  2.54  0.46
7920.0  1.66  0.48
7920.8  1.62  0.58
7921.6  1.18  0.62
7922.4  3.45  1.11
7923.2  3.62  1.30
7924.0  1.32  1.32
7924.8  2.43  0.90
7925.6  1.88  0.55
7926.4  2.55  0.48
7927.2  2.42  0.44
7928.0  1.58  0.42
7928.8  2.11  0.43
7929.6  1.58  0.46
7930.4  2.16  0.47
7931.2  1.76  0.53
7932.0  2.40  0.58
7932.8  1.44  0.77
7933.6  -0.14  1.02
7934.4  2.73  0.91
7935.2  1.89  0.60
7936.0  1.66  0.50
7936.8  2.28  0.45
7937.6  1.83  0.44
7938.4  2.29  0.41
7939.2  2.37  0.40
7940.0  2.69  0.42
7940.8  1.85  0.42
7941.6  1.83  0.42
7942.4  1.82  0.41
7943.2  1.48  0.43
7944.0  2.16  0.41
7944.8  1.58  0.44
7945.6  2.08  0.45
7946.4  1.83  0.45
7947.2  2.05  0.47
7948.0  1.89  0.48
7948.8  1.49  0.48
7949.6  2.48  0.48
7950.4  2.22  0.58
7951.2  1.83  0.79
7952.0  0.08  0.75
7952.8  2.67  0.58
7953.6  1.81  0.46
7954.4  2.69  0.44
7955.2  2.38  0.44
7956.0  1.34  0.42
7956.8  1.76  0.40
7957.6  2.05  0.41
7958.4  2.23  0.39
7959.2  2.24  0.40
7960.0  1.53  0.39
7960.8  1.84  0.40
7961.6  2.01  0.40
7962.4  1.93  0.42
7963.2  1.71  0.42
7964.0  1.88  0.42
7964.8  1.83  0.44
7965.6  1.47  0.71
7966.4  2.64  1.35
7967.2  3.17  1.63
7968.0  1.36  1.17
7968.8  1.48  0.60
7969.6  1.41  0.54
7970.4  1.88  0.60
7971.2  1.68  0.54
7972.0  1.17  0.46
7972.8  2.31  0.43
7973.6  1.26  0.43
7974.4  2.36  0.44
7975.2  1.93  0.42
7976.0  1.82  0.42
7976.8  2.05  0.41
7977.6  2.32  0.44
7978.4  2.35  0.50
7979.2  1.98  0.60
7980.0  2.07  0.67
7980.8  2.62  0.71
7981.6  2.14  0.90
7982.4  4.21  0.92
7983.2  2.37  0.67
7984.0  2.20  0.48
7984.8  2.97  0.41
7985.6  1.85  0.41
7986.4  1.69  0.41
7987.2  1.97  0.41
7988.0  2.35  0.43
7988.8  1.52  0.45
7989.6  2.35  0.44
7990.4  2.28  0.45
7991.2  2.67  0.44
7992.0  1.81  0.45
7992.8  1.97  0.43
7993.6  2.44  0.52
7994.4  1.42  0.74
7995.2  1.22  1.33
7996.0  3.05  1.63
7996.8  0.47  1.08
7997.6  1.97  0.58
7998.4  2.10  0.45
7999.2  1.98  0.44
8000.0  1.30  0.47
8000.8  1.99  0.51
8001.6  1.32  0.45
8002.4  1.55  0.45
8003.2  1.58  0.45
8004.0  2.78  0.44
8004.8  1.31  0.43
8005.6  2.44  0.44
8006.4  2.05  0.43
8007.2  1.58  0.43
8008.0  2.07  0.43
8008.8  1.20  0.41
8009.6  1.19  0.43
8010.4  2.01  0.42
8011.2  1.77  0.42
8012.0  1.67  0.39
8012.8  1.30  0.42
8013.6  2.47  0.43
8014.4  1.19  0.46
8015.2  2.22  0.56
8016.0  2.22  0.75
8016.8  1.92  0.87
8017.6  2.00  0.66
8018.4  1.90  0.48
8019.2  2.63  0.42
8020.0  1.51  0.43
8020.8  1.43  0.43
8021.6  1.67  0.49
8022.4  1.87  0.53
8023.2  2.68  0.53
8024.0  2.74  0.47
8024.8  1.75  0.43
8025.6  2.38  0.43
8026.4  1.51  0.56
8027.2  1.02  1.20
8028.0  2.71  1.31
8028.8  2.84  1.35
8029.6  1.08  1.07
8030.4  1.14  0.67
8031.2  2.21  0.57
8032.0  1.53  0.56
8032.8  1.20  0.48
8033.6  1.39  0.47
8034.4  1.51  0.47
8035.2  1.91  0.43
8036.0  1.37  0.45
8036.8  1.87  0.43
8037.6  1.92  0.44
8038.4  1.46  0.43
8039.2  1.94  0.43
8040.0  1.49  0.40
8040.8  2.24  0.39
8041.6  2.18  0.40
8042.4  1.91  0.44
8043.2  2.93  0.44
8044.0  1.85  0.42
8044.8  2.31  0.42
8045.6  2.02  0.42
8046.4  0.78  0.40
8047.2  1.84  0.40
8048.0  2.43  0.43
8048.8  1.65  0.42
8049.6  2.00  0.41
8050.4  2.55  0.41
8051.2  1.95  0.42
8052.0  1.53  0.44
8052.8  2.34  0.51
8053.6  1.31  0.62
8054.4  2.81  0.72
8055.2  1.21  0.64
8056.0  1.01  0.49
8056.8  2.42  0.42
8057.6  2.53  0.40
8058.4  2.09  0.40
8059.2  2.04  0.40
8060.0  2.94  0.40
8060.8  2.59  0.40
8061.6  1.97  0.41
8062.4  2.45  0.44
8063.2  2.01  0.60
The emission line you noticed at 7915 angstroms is H-alpha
